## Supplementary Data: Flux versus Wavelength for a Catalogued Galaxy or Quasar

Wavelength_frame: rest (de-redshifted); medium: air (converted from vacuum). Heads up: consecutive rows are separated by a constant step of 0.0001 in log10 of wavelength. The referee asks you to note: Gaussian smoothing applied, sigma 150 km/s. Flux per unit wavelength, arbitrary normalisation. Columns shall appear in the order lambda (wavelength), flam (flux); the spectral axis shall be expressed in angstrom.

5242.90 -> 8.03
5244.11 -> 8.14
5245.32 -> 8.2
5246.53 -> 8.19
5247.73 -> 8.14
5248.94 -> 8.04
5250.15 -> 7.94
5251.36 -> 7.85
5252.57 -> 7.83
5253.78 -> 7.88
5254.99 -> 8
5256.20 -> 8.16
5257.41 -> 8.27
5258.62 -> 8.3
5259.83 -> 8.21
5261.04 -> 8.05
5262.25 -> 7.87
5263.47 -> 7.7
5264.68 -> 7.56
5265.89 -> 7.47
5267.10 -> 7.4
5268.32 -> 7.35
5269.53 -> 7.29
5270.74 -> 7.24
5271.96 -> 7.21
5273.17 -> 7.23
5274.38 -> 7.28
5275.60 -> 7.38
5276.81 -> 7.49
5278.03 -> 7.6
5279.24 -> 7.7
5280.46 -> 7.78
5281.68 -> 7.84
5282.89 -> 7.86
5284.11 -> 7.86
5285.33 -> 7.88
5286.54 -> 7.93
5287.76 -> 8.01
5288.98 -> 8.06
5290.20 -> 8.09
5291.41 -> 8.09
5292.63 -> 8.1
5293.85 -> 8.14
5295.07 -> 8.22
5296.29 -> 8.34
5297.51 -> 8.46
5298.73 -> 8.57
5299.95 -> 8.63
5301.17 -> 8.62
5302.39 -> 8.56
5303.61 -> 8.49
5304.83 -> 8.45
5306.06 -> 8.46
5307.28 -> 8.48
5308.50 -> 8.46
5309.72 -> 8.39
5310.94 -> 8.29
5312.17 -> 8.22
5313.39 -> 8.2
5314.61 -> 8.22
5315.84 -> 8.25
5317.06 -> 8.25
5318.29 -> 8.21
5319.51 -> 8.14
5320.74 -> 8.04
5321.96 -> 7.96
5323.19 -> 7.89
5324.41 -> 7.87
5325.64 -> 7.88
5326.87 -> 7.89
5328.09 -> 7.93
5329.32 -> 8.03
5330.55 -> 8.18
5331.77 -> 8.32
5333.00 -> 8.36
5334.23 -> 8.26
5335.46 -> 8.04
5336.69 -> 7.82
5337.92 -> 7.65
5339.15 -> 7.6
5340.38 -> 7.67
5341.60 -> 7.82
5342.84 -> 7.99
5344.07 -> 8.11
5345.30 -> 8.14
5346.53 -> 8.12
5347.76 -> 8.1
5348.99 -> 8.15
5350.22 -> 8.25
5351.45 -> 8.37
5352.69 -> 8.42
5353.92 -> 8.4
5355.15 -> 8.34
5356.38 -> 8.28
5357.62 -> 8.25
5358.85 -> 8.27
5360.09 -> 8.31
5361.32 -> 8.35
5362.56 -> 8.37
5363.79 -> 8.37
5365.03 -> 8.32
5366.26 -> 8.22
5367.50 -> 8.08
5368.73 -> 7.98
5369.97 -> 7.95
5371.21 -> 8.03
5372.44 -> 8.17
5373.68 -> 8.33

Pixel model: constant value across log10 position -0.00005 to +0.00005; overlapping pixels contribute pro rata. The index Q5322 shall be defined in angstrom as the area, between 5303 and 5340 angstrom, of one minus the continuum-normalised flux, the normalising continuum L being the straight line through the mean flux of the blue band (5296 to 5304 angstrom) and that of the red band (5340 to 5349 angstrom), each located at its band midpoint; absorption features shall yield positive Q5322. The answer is 0.7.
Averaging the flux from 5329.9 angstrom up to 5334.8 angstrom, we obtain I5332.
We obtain 8.28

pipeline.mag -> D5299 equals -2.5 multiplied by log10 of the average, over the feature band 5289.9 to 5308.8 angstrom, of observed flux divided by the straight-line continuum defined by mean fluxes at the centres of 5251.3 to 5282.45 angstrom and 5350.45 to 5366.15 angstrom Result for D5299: -0.063 mag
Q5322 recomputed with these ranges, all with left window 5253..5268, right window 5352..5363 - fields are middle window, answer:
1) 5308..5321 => -0.2 angstrom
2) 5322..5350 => 0.8 angstrom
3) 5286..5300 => -0.3 angstrom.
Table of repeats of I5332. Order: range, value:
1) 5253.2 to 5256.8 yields 8.01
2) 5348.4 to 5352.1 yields 8.25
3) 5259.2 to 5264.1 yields 7.95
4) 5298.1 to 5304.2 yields 8.58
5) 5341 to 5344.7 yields 7.96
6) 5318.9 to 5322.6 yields 8.04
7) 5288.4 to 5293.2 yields 8.09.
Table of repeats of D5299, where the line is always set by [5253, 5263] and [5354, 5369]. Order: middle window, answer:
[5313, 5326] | 0.01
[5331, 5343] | 0.04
